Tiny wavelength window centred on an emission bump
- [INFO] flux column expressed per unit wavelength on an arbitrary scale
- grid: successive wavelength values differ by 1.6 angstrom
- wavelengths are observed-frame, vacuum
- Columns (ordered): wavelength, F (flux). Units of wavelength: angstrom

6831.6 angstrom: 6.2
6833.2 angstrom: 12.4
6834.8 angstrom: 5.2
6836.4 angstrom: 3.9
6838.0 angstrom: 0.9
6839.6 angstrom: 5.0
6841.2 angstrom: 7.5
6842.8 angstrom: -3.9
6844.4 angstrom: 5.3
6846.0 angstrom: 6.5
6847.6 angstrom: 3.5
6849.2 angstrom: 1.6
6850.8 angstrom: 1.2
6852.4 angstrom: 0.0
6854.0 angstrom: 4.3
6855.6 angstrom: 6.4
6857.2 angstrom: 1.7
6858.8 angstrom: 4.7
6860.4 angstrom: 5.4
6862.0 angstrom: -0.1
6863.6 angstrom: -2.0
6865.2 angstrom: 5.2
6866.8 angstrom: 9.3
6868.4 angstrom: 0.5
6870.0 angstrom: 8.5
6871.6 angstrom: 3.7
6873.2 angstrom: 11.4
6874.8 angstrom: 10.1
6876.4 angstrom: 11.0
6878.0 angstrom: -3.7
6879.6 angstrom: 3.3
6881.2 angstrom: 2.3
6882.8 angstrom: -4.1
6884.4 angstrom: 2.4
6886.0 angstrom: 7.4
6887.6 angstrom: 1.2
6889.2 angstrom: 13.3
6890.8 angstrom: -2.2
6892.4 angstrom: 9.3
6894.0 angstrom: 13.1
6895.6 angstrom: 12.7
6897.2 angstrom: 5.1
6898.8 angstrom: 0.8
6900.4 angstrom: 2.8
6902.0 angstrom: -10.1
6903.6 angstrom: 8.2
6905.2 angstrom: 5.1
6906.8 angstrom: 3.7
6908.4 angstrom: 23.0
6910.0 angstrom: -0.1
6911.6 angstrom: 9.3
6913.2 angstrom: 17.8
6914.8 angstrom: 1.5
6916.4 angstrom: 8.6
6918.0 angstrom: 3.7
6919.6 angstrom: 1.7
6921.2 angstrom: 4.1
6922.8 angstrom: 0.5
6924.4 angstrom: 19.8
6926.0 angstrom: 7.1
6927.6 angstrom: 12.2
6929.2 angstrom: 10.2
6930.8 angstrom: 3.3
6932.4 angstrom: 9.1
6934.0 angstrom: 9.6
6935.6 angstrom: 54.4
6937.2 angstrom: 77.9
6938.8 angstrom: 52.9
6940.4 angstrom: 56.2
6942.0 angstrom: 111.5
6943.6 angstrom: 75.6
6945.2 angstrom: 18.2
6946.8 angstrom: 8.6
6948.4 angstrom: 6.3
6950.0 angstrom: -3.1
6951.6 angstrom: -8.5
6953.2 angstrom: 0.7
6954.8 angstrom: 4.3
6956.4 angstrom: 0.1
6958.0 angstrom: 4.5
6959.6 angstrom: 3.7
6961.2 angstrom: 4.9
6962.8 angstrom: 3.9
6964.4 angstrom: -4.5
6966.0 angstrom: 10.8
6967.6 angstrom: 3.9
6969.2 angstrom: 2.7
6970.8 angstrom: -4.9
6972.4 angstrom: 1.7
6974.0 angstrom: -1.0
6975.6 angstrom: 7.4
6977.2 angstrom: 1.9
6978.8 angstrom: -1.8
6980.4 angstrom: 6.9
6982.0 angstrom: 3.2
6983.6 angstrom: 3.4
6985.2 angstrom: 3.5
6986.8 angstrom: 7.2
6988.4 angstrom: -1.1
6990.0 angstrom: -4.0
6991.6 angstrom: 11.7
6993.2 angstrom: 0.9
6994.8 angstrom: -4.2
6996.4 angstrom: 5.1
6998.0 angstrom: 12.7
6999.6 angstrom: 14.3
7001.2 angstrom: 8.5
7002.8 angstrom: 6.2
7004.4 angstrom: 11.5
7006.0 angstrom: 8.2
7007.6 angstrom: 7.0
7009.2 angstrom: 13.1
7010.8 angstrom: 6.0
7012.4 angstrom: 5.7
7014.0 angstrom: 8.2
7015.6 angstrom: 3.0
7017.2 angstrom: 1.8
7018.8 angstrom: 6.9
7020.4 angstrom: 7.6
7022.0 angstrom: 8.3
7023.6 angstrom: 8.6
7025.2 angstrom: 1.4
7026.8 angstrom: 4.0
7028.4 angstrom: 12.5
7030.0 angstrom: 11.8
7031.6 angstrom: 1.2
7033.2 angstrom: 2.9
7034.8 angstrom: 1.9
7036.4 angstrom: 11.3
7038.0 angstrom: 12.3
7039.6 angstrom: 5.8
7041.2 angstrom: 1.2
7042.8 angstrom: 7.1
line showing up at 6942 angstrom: [O II]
